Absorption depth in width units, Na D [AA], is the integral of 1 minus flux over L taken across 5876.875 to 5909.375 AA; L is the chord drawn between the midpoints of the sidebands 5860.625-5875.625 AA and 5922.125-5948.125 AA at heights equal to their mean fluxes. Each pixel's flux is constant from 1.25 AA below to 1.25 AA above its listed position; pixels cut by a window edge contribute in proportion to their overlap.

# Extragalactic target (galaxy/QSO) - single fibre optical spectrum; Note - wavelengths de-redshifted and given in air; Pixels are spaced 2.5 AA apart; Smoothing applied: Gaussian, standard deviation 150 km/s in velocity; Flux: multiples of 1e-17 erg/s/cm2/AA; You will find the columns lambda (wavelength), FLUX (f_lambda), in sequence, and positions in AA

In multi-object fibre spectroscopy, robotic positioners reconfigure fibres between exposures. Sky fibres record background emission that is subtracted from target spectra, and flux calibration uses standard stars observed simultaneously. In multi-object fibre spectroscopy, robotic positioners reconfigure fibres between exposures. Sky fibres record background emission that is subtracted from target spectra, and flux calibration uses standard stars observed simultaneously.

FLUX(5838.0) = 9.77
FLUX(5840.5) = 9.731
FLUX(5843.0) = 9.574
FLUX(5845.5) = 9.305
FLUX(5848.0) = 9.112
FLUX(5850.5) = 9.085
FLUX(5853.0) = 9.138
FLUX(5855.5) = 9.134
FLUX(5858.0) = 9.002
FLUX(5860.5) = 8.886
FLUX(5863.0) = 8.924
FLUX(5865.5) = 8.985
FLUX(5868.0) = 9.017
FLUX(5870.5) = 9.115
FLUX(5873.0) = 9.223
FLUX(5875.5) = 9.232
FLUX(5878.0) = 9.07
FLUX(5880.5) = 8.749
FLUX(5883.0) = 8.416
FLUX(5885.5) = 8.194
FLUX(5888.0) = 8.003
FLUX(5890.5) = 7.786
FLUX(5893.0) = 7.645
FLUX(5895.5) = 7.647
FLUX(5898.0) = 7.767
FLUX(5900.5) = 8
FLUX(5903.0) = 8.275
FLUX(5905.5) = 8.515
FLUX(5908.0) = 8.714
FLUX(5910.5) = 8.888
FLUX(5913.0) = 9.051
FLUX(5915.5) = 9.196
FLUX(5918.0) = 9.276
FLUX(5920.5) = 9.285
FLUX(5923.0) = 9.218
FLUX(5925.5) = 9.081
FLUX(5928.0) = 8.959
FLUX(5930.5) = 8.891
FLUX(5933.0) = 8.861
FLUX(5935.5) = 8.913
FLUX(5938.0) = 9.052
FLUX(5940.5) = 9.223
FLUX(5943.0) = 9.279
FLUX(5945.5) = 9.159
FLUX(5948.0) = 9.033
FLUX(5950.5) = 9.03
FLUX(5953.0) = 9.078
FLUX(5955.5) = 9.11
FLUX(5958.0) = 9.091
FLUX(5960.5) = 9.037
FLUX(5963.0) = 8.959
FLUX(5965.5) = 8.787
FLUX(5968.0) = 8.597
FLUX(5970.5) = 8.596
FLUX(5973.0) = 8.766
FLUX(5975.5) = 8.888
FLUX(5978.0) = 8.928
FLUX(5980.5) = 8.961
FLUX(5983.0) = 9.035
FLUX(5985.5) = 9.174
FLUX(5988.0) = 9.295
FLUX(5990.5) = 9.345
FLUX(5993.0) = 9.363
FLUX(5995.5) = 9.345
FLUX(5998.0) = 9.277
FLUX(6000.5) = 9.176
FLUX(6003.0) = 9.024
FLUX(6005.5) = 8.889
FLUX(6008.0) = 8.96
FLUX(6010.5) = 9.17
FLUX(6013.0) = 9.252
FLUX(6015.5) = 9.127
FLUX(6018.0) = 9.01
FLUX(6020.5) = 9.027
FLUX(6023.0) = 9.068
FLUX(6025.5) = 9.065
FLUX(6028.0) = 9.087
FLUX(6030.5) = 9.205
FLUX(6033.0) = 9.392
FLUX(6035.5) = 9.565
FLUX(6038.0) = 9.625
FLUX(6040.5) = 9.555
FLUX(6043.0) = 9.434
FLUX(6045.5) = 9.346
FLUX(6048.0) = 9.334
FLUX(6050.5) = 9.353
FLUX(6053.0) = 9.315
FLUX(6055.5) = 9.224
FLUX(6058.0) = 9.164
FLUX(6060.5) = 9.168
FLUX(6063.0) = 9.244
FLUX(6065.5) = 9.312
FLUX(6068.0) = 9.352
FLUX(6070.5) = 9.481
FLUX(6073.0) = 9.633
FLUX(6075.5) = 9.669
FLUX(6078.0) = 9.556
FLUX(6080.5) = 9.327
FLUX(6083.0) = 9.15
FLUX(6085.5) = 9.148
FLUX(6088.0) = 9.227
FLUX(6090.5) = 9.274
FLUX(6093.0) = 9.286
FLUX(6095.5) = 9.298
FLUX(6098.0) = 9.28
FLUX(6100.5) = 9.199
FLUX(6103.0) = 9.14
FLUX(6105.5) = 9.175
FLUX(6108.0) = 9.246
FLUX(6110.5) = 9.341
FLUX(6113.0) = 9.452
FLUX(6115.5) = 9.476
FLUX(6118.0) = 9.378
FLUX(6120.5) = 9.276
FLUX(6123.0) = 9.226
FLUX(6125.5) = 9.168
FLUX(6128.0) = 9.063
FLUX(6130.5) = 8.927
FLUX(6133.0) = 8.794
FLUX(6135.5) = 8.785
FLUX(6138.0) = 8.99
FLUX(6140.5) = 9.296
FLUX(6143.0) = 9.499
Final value 3.0 AA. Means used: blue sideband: 9.06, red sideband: 9.06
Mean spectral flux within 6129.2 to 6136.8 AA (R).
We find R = 8.84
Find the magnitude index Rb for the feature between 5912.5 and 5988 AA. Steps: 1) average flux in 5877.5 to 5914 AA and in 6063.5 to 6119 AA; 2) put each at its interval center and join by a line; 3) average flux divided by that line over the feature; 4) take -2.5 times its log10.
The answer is -0.05 mag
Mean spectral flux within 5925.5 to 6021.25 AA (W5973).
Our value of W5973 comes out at 9.04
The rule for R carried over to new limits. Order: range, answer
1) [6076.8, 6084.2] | 9.34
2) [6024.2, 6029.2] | 9.08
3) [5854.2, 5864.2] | 8.99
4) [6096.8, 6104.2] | 9.21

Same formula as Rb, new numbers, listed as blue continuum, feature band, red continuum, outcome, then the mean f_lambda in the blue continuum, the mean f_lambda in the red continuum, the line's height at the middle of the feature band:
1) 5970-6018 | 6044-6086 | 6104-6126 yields -0.01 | 9.09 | 9.31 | 9.22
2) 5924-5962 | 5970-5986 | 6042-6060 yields 0.03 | 9.05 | 9.3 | 9.13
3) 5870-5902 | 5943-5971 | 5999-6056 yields -0.02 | 8.35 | 9.23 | 8.79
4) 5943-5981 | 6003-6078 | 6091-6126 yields -0.02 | 8.95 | 9.28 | 9.13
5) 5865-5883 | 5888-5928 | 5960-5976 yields 0.05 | 9.01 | 8.79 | 8.93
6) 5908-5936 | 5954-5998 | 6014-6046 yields 0.02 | 9.04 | 9.27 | 9.16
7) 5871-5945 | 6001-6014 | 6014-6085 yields 0.01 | 8.71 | 9.31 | 9.13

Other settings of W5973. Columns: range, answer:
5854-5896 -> 8.67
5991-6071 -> 9.25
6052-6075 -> 9.33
